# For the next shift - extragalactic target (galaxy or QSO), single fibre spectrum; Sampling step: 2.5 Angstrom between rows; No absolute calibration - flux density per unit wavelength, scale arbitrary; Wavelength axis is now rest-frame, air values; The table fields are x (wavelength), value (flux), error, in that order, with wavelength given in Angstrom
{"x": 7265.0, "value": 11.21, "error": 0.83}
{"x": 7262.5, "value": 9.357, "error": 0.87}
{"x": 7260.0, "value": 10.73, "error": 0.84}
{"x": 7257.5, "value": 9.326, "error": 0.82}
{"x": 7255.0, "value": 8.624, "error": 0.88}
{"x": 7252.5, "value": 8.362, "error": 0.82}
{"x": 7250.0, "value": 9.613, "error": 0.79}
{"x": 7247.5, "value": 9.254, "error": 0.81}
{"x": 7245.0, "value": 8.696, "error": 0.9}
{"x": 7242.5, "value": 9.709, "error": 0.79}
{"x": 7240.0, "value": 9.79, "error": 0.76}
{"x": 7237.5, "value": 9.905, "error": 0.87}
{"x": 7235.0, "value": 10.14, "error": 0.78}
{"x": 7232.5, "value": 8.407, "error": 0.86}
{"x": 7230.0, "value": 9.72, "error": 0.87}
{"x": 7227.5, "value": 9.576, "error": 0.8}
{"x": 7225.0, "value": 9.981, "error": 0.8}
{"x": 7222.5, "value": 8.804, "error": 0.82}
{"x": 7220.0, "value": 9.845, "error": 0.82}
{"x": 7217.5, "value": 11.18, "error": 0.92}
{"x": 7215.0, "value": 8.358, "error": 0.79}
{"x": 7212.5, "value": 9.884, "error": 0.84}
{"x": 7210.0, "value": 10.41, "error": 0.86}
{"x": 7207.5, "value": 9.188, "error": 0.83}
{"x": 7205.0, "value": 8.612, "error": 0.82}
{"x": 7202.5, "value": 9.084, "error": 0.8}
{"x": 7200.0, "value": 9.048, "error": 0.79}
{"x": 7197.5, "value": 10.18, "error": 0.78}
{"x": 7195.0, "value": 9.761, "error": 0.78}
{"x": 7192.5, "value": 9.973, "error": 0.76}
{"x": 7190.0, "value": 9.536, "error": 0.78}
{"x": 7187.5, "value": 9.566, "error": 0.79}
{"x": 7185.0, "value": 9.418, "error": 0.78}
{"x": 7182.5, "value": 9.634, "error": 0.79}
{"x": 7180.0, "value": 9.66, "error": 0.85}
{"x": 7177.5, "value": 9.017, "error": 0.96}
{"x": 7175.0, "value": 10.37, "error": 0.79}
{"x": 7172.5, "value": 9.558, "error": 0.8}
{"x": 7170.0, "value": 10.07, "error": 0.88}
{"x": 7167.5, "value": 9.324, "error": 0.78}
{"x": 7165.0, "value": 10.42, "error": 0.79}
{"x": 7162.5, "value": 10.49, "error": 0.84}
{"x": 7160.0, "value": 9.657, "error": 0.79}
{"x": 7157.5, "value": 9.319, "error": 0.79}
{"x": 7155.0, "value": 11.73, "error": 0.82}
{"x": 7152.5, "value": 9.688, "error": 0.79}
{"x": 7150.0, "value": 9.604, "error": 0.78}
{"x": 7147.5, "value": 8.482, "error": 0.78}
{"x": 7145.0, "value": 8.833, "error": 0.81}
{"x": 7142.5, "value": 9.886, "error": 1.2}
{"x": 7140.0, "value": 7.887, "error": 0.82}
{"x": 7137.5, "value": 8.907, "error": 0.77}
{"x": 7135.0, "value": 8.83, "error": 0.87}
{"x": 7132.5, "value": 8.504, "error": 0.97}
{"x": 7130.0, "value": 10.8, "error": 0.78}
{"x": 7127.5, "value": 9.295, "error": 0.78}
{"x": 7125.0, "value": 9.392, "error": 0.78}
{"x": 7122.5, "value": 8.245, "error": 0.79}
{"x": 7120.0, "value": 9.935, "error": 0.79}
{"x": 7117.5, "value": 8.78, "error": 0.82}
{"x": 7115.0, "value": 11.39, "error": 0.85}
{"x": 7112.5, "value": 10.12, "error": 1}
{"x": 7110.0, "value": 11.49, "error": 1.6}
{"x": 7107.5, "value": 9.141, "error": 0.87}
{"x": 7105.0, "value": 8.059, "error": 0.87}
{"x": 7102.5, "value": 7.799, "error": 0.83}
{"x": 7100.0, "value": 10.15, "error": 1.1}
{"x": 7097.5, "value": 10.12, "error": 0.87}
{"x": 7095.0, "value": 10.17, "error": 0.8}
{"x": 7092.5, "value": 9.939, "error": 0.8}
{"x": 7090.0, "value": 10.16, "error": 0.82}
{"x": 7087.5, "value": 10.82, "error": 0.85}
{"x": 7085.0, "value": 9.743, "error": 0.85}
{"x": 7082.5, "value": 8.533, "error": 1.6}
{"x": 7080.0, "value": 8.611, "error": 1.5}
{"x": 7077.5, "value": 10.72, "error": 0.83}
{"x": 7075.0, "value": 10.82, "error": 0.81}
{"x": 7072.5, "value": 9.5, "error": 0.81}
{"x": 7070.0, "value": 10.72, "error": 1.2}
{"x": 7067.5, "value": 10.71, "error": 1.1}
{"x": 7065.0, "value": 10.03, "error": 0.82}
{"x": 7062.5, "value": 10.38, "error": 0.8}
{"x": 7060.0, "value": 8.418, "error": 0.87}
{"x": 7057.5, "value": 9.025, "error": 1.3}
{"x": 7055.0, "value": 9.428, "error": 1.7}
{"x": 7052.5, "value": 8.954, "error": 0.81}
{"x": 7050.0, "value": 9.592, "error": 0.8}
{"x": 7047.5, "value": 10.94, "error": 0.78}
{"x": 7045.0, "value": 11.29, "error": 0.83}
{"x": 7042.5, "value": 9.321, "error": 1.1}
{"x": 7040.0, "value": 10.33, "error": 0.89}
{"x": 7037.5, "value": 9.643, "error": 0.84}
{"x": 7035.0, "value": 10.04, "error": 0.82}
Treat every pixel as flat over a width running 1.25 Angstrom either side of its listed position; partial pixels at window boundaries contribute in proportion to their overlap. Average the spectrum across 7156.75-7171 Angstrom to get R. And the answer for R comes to 9.9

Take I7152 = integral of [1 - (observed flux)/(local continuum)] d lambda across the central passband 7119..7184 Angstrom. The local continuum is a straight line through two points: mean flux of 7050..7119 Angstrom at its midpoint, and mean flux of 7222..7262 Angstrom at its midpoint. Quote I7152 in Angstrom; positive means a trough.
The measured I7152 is 0.7 Angstrom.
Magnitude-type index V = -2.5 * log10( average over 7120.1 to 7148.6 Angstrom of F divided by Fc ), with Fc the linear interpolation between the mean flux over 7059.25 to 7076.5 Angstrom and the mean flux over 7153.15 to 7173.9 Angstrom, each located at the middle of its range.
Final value 0.12 mag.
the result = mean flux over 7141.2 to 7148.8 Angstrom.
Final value 9.06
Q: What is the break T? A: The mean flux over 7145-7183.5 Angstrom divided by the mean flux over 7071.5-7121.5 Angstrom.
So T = 1.00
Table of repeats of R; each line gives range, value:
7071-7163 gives 9.61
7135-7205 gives 9.57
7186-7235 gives 9.55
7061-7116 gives 9.95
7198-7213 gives 9.39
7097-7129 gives 9.53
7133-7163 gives 9.39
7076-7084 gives 9.35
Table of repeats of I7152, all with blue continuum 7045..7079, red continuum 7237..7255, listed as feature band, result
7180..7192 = -0.11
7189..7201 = -0.33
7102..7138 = 1.22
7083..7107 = 0.59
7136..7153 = 1.14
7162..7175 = -0.57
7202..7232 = -0.52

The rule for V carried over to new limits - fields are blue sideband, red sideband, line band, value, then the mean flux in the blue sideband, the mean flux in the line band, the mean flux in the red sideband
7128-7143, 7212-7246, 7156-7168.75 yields -0.07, 9.11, 9.88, 9.57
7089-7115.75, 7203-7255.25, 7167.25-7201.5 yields -0.01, 9.84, 9.66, 9.44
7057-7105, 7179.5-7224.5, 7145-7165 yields -0.02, 9.78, 9.82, 9.57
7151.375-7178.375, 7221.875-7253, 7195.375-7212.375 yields 0.02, 9.98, 9.47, 9.42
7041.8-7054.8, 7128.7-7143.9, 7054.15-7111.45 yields -0.01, 10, 9.76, 9.13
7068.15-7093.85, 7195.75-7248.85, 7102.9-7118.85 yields 0.02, 9.98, 9.72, 9.52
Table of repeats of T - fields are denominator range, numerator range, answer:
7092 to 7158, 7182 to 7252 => 1.00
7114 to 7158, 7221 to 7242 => 1.02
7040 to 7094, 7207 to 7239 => 0.98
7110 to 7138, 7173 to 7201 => 1.01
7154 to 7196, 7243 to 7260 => 0.93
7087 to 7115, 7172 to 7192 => 0.97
